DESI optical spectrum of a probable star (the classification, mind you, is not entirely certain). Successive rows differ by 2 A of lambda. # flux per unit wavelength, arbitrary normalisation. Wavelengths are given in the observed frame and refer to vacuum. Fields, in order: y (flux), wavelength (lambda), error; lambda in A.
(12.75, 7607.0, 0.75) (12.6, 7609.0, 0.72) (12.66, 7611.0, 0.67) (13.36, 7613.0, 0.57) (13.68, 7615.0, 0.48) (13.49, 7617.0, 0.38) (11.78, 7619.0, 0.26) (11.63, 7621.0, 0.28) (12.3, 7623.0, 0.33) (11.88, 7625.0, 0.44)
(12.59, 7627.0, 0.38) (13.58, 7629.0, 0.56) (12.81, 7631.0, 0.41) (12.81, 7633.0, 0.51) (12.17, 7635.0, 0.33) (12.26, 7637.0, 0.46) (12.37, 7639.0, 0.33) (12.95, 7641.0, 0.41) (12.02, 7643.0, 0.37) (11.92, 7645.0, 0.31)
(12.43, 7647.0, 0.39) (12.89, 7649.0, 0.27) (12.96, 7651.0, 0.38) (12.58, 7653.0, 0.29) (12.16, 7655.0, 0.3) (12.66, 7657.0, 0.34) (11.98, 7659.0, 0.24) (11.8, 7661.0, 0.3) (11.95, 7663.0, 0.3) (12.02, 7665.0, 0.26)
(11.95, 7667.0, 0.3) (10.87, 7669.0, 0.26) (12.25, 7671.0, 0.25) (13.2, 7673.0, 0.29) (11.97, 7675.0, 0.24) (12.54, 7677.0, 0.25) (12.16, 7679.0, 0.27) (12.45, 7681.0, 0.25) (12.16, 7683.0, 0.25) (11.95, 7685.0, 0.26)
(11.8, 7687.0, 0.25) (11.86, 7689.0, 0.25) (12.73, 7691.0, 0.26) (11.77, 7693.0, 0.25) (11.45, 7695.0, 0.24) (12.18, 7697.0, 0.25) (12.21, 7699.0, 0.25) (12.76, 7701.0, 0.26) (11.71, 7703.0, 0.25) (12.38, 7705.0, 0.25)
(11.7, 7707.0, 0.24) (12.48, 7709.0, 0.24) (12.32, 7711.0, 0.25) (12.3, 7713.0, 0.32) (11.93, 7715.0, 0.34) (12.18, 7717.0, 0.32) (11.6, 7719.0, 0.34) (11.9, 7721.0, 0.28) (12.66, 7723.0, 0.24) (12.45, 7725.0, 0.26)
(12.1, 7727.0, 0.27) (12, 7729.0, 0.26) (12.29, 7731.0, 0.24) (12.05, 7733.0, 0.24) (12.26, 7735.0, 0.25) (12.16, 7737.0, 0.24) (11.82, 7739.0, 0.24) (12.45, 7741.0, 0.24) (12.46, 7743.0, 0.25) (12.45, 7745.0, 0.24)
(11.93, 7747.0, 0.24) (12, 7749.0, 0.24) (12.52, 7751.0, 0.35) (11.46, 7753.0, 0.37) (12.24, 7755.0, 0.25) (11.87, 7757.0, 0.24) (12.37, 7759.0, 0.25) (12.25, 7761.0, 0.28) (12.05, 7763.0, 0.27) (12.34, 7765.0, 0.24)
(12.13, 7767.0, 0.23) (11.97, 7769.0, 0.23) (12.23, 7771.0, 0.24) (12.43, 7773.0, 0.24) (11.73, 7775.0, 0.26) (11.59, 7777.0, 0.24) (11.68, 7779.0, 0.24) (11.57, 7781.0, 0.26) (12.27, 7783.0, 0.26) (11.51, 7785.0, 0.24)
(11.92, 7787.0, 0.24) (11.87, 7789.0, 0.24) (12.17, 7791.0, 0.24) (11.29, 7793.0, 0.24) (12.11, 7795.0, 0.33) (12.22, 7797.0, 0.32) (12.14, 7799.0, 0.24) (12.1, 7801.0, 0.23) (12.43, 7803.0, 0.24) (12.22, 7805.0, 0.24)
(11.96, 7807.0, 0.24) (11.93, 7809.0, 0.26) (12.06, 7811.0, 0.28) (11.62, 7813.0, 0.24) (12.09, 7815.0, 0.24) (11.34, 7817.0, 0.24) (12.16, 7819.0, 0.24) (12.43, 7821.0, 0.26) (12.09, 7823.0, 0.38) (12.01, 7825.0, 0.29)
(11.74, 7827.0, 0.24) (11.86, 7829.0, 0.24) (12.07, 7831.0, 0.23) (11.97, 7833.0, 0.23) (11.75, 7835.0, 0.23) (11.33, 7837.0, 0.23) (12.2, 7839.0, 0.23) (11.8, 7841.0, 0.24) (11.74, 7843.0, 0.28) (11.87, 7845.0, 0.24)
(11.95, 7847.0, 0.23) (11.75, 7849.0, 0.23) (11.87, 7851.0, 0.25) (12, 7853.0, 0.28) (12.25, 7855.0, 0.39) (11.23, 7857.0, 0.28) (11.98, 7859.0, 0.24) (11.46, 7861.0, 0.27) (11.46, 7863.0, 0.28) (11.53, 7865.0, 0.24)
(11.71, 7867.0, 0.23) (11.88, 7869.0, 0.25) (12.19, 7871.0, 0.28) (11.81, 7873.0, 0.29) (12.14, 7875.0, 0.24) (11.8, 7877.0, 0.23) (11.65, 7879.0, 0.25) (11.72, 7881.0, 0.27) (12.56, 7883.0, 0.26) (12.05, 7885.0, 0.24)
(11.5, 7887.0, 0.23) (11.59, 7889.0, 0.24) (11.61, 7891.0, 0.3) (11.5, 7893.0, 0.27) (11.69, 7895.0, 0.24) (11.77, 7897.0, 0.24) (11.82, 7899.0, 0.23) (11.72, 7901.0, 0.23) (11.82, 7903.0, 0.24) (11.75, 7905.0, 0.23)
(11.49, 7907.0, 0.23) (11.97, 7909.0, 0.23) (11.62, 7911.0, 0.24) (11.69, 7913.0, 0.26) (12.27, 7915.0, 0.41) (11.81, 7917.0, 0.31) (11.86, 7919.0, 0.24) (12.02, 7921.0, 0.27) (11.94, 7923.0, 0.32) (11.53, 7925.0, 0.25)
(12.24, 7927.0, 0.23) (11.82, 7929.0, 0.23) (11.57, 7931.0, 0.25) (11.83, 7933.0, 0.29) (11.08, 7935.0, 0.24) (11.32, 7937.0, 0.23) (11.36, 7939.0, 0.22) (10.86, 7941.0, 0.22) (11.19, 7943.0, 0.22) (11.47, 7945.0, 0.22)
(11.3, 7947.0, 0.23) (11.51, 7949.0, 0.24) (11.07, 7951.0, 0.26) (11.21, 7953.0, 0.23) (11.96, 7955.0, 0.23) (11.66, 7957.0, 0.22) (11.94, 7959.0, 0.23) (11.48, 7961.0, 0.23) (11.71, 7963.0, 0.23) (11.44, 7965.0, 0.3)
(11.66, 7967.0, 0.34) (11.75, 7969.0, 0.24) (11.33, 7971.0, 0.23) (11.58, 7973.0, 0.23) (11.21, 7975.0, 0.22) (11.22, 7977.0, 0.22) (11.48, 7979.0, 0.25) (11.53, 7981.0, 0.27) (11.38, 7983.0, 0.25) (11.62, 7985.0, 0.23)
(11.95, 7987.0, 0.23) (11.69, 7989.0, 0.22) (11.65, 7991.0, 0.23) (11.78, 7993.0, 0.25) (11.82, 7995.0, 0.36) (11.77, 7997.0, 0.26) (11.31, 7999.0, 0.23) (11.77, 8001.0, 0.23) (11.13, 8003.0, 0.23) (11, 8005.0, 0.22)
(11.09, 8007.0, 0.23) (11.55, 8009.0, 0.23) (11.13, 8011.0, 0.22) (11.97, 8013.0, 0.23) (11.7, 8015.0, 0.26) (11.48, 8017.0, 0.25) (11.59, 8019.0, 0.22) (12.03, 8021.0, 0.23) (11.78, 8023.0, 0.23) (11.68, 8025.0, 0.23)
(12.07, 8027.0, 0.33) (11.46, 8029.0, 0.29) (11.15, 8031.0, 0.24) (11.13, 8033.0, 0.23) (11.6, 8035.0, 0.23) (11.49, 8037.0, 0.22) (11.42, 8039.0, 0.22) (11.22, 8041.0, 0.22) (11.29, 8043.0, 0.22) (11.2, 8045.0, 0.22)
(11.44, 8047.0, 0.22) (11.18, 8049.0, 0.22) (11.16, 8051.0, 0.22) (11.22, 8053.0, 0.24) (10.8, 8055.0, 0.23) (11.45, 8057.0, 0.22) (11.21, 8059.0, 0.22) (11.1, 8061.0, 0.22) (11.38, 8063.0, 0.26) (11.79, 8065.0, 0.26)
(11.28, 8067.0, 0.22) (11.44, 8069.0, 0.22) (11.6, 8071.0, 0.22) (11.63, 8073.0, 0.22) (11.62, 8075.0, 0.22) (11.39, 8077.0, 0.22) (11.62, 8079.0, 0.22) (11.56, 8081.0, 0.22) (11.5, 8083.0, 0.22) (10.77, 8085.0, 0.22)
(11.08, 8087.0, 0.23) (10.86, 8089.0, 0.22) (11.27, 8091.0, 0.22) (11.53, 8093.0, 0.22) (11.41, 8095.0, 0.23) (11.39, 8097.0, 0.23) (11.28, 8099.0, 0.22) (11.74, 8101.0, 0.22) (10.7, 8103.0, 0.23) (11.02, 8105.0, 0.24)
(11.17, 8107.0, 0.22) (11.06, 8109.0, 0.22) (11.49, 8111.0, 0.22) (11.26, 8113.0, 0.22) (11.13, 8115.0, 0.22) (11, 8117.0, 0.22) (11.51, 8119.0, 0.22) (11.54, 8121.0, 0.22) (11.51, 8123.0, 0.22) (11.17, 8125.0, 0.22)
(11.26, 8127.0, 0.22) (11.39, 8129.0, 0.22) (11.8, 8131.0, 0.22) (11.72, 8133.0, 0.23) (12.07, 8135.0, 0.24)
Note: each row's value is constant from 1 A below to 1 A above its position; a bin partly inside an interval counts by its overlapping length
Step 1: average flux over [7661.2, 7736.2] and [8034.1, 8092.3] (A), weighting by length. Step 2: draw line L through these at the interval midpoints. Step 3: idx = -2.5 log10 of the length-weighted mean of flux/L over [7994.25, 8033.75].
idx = -0.01 mag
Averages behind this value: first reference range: 12.1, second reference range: 11.3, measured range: 11.5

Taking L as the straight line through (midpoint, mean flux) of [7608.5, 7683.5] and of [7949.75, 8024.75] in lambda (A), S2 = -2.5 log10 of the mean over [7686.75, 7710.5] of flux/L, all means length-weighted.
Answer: 0.02 mag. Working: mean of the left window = 12.4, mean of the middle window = 12.1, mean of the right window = 11.6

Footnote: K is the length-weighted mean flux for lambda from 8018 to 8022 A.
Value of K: 11.8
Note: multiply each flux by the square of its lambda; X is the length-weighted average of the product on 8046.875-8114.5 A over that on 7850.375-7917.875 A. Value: 1.0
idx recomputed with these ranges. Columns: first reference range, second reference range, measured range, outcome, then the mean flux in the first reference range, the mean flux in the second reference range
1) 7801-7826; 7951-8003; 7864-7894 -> 0.00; 12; 11.6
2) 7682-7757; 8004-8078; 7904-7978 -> 0.01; 12.1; 11.4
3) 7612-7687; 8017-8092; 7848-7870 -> 0.01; 12.4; 11.4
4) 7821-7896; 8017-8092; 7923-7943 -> 0.01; 11.8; 11.4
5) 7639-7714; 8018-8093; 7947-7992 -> 0.00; 12.2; 11.4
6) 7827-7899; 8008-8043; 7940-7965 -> 0.02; 11.8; 11.5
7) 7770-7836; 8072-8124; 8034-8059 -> 0.01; 12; 11.3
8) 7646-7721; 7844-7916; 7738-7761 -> -0.01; 12.2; 11.8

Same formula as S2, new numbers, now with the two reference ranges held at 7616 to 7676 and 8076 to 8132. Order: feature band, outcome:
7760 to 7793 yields 0.01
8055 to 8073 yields 0.00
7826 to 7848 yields 0.01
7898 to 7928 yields -0.01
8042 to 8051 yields 0.02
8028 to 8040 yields 0.01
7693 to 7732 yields 0.01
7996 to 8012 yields 0.02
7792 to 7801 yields 0.00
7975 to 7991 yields 0.00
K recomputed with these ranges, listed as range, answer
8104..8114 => 11.2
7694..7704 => 12.1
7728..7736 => 12.2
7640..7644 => 12.5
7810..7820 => 11.9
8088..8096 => 11.3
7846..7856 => 12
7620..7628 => 12.1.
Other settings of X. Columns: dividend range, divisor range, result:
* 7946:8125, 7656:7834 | 1.02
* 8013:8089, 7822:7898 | 1.01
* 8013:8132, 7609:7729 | 1.03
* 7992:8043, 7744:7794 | 1.02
